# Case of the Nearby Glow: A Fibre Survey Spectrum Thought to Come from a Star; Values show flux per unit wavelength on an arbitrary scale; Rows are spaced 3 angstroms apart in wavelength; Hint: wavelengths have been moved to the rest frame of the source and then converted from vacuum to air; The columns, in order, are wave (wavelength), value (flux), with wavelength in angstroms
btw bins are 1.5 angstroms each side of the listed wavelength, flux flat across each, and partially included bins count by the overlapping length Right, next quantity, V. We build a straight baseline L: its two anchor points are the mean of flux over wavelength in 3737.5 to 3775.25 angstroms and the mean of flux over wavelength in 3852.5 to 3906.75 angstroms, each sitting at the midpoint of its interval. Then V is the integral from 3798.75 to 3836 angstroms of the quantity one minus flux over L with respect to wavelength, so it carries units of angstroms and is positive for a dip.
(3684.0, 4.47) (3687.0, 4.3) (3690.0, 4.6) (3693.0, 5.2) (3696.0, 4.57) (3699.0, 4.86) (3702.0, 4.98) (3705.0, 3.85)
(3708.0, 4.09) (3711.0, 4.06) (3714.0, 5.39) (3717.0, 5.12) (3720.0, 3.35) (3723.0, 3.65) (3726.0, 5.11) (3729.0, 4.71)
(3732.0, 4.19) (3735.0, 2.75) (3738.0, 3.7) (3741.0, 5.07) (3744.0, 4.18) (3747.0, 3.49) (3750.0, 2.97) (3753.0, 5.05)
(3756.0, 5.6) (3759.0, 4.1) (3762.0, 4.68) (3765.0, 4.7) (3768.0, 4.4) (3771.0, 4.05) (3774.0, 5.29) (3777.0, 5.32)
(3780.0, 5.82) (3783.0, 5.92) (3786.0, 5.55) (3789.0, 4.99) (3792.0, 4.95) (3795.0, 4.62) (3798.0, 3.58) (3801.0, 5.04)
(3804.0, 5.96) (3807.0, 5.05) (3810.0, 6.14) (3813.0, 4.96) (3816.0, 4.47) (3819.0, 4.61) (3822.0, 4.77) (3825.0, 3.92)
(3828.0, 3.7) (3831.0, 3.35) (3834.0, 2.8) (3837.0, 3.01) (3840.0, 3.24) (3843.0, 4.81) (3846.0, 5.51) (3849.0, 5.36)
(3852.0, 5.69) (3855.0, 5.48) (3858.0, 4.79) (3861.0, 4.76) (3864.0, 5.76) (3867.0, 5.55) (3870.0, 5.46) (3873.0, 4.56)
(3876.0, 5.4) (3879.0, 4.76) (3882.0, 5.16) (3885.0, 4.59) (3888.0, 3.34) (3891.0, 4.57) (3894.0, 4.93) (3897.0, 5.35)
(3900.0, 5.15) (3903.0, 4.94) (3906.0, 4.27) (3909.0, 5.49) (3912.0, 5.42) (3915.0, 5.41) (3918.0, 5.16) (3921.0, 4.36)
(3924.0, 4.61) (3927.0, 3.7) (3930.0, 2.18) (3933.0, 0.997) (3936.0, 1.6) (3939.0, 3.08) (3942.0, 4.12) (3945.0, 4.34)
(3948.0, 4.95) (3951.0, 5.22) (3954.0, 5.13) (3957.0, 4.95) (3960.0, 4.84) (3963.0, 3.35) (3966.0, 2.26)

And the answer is 1.2 angstroms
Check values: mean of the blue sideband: 4.42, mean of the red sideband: 4.96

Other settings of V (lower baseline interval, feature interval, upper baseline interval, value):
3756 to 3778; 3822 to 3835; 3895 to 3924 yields 3.3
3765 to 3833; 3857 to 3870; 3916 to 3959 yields -2.6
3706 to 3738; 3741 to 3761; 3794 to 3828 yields 0.4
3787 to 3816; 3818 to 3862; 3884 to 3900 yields 4.1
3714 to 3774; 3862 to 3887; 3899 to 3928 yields -2.0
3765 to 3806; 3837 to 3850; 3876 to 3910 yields 1.0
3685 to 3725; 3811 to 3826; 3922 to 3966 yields -1.8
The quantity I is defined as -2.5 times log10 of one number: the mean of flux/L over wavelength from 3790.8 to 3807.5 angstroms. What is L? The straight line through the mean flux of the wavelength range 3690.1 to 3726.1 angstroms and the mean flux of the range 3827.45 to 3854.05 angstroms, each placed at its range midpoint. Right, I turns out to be -0.13 mag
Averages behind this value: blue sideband 4.5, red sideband 4.21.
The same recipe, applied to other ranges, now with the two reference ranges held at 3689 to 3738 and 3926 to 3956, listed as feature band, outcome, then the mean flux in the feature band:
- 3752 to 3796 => -0.201 mag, 5.01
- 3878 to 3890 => -0.184 mag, 4.45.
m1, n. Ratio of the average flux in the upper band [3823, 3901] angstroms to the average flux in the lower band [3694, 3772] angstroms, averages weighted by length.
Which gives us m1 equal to 1.07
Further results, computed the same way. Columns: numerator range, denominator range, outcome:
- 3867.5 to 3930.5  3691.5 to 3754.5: 1.11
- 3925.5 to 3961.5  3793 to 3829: 0.79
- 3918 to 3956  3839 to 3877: 0.73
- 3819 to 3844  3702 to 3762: 0.88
